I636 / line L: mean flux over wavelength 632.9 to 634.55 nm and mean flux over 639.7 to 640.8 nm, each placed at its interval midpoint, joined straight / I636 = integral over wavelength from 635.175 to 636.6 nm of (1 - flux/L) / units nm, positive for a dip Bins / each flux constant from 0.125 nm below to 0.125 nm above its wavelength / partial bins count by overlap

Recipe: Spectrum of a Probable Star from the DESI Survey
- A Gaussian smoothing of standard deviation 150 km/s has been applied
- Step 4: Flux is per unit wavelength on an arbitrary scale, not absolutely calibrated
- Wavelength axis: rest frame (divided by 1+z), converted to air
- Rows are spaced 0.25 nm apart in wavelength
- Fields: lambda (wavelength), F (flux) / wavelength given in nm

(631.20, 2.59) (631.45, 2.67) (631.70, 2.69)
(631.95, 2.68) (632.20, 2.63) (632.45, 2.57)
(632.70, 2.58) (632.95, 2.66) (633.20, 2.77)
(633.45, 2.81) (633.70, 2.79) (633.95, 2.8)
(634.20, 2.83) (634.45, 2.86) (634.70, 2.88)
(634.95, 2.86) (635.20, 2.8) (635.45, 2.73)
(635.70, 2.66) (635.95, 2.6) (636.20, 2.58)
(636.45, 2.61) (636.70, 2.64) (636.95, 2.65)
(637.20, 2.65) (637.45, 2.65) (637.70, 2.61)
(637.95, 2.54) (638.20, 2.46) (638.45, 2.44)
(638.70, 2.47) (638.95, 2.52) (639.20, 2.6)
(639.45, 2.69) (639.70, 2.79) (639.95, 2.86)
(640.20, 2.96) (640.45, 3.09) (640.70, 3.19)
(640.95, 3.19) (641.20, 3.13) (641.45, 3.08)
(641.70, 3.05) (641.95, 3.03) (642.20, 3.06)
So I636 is 0.10 nm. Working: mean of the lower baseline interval 2.79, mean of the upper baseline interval 2.99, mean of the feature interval 2.65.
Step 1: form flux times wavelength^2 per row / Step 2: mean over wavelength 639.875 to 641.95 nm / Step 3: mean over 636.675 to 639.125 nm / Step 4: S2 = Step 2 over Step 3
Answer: 1.2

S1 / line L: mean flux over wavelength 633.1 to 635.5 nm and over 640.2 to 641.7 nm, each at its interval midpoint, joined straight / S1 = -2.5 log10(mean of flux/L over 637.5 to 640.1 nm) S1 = 0.16 mag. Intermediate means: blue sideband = 2.82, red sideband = 3.11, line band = 2.6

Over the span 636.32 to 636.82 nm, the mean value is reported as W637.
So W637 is 2.62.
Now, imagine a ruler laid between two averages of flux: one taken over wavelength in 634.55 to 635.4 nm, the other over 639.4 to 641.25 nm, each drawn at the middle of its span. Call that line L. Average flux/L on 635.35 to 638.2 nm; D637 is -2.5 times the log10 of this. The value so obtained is 0.11 mag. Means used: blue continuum 2.84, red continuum 2.99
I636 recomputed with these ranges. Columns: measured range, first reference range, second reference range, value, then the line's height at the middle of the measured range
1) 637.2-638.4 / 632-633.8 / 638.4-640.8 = 0.08 nm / 2.74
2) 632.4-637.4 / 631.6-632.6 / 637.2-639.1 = -0.24 nm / 2.59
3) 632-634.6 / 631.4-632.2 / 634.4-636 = -0.01 nm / 2.72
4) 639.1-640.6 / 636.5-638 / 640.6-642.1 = 0.05 nm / 2.93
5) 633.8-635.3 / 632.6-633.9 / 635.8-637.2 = -0.09 nm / 2.69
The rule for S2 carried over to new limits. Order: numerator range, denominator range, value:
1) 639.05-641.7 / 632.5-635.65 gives 1.09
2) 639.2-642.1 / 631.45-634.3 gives 1.13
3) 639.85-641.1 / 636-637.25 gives 1.18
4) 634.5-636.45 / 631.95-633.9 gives 1.02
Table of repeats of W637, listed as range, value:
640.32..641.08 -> 3.16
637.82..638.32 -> 2.5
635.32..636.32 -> 2.64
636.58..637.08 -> 2.65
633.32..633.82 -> 2.8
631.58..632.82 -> 2.63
